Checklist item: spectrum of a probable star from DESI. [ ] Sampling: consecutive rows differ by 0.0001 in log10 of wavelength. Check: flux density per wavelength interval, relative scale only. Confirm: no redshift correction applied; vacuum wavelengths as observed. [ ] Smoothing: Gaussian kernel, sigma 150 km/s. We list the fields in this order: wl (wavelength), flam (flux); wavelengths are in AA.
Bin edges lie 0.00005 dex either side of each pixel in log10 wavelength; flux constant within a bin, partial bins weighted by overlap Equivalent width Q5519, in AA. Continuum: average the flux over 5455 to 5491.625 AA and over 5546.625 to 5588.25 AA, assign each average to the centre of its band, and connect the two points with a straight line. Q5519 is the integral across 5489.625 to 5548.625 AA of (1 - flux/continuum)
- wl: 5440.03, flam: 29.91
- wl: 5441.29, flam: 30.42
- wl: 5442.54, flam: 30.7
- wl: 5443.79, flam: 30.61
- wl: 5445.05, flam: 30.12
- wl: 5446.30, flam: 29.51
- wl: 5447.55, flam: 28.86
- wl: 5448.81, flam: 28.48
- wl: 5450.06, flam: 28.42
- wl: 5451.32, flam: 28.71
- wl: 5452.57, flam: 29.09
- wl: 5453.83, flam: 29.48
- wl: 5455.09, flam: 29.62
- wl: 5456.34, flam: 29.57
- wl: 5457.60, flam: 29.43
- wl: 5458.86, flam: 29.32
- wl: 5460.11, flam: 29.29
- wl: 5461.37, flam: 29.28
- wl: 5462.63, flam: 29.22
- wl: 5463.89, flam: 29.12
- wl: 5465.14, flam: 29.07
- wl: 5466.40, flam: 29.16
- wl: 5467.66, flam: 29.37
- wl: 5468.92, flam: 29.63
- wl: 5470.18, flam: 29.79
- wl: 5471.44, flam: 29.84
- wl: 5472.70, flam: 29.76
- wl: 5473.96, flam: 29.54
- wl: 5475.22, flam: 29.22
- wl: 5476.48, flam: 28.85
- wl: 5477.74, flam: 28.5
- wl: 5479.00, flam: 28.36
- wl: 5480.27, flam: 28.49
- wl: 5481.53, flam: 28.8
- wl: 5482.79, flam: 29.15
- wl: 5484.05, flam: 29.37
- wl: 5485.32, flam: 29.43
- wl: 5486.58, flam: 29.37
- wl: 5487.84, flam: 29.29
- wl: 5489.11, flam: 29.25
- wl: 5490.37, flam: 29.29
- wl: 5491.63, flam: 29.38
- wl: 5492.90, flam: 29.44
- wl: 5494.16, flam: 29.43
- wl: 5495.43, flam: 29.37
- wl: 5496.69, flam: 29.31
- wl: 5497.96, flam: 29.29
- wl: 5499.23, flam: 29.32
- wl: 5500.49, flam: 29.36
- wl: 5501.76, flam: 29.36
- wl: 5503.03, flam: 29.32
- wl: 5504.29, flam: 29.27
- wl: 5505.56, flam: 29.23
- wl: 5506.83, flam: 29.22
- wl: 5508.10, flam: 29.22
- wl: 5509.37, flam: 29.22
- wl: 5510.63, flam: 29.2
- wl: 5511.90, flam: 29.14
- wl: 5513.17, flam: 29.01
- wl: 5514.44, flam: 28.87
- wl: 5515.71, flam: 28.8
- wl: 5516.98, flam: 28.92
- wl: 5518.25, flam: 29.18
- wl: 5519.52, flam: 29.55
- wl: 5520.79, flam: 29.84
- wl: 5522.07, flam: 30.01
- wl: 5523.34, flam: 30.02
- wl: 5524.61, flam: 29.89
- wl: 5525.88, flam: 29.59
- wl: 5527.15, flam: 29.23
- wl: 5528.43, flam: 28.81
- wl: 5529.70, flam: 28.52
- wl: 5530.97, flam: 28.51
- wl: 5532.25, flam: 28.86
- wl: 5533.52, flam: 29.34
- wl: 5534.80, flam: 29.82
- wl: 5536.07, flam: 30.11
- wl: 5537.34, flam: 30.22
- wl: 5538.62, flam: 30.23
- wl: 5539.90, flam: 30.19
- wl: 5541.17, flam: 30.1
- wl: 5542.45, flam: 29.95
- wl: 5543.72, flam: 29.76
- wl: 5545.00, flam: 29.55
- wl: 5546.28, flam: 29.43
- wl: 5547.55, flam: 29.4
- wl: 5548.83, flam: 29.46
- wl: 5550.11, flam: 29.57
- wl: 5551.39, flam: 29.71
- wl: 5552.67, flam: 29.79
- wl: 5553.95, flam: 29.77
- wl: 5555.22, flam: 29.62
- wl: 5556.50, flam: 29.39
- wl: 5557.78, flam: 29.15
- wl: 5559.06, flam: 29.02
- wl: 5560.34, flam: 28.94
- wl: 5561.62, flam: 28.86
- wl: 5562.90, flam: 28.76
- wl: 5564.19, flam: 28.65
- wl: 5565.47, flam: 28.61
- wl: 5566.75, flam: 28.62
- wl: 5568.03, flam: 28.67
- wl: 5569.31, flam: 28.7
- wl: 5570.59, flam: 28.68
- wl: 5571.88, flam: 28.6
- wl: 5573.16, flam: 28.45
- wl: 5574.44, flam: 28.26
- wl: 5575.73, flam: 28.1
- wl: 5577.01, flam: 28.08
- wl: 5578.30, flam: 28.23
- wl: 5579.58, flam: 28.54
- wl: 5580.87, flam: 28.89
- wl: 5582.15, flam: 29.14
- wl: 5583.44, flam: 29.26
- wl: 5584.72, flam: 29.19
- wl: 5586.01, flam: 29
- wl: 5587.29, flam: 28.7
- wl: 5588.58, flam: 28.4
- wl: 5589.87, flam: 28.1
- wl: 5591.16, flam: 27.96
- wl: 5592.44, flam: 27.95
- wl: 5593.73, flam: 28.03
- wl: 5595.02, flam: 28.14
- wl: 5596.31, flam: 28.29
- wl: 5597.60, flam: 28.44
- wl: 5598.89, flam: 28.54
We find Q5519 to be -0.6 AA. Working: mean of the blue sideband 29.3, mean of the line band 29.4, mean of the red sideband 28.9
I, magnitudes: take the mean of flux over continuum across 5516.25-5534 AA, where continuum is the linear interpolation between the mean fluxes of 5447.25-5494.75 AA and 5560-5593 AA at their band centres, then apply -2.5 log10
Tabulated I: -0.02 mag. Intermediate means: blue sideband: 29.2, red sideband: 28.6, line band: 29.3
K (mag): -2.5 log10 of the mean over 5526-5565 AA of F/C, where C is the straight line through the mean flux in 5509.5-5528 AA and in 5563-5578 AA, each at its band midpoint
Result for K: -0.02 mag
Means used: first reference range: 29.4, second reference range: 28.5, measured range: 29.4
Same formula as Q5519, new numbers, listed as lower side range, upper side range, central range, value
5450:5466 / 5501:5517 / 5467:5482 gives 0.01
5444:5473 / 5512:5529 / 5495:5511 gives 0.03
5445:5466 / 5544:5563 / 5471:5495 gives 0.04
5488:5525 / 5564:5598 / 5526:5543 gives -0.30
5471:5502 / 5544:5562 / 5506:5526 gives -0.03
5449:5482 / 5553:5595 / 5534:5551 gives -0.58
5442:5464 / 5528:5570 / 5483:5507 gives 0.02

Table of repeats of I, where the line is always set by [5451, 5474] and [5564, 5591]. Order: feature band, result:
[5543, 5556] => -0.03 mag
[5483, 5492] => 0.00 mag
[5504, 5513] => 0.00 mag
